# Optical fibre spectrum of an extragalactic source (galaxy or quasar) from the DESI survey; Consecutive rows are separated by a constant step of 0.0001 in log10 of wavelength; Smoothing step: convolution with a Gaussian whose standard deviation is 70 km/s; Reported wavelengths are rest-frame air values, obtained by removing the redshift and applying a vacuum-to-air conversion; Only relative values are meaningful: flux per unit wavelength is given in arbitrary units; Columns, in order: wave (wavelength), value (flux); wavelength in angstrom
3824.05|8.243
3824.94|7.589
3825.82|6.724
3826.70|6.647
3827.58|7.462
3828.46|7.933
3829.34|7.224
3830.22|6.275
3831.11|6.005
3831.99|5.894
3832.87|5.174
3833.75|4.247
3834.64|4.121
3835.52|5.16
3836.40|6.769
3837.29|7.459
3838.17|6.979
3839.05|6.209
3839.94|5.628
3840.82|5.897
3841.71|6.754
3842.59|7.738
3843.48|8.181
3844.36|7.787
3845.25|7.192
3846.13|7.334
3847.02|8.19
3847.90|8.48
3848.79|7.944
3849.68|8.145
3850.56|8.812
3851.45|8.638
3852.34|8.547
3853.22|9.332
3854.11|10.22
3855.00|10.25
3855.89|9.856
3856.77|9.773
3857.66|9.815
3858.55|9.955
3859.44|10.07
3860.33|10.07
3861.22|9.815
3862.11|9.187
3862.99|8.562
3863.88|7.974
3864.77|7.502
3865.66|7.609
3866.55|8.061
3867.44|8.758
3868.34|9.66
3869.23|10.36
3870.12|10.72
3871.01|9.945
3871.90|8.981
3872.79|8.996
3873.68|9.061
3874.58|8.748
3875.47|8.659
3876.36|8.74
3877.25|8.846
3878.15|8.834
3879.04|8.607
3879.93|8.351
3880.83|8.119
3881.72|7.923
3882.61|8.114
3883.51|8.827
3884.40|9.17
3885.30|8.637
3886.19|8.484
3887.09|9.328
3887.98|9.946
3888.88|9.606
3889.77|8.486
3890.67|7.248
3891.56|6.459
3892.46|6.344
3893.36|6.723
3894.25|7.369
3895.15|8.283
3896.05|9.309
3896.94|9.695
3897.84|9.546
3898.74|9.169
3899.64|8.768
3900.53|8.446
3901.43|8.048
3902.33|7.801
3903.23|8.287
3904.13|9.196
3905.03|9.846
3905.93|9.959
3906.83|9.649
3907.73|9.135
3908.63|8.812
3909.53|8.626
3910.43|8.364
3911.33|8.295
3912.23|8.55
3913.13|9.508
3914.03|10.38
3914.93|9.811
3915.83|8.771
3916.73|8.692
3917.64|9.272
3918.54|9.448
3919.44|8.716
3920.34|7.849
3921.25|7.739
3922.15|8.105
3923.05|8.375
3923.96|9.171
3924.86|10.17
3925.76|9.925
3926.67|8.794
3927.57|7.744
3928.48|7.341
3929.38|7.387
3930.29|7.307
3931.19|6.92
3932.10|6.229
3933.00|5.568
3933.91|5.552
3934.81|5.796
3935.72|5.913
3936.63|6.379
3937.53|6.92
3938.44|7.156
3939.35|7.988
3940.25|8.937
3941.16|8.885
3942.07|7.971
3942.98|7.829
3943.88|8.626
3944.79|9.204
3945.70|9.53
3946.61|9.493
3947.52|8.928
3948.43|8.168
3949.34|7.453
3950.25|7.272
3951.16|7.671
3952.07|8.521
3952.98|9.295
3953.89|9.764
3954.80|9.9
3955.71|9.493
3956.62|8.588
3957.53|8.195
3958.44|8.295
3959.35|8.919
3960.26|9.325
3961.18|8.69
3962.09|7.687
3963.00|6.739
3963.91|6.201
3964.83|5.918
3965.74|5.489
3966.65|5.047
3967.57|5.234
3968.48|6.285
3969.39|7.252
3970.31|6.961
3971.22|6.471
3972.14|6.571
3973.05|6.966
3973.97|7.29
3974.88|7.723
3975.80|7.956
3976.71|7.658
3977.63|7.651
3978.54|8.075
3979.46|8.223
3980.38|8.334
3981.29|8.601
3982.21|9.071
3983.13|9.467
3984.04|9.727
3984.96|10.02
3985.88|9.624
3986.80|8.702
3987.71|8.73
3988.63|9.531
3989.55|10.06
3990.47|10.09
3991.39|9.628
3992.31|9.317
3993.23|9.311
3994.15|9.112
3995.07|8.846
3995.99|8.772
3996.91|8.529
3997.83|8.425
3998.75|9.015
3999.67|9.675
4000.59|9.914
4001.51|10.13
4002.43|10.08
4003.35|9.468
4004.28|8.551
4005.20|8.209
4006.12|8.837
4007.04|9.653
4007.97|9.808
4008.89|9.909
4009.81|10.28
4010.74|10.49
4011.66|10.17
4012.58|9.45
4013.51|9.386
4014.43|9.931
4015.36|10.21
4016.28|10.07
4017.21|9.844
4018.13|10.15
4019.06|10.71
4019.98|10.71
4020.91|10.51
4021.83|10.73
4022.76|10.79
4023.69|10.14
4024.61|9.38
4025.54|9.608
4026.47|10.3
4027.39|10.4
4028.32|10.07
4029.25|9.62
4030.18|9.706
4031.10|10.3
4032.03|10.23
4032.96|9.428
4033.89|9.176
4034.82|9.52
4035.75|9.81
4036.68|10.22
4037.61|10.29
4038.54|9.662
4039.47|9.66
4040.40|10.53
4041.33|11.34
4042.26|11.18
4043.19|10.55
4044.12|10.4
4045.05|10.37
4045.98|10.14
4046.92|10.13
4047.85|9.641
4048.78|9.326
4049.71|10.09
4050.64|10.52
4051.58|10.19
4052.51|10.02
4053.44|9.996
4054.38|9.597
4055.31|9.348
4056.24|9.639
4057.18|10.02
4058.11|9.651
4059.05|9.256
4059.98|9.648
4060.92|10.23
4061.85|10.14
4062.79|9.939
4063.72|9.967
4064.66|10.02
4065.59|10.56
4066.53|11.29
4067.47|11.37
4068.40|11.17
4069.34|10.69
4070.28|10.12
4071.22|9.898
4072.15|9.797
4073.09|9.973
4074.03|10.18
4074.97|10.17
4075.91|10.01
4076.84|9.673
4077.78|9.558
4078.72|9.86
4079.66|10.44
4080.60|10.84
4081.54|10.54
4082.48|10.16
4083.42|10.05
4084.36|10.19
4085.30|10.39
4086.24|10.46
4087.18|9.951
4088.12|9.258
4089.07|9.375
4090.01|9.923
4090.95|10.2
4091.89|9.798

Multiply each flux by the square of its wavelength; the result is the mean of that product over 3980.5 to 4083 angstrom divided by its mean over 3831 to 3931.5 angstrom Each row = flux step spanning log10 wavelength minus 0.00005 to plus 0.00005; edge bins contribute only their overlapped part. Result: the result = 1.27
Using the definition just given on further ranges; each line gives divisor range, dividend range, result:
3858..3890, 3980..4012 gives 1.11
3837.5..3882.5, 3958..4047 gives 1.14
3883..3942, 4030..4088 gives 1.31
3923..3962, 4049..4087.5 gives 1.33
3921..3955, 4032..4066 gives 1.32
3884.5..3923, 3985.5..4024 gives 1.17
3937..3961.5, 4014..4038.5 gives 1.22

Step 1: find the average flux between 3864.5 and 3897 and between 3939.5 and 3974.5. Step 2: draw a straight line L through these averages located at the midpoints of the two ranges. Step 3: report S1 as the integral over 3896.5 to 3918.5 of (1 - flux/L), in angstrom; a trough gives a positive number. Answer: -1.8 angstrom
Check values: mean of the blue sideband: 8.6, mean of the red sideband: 7.87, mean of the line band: 9.03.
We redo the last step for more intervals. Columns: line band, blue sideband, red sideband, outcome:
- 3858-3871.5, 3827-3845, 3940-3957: -4.2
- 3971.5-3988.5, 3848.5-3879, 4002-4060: 2.4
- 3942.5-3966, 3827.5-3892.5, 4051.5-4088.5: 1.9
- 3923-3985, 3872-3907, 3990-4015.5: 8.5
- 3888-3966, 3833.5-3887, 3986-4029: 6.0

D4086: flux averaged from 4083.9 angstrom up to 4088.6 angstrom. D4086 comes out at 10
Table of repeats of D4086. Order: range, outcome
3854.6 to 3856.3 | 10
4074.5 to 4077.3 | 9.97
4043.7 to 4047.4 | 10.2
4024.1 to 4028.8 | 9.96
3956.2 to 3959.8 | 8.51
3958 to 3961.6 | 8.8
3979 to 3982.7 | 8.55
